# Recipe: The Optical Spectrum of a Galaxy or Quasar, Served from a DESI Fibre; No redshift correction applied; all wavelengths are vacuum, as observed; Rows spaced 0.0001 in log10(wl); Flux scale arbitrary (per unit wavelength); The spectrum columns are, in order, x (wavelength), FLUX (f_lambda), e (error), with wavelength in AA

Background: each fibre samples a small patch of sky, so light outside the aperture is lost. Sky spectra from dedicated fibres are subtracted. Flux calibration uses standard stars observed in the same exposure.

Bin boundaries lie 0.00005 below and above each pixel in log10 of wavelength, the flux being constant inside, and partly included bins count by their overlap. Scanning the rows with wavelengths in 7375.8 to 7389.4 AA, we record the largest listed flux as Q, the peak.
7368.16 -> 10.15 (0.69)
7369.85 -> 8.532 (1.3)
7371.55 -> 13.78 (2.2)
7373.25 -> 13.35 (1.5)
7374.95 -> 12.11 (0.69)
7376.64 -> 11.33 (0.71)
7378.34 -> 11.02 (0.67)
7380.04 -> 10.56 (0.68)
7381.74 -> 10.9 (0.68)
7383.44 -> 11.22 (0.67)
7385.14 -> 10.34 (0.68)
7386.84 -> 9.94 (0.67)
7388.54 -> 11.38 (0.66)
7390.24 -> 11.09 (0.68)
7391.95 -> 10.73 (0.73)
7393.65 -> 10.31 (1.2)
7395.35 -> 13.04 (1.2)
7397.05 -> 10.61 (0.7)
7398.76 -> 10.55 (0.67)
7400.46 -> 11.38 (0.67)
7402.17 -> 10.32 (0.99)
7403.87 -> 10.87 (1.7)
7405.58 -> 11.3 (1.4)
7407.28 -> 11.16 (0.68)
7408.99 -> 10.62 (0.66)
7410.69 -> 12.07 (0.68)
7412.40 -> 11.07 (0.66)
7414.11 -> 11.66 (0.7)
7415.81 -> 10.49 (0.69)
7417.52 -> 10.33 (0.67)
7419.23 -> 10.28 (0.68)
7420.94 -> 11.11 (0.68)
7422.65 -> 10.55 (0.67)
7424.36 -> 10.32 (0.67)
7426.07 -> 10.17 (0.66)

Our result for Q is 11.38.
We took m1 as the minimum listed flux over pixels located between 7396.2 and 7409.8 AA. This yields 10.32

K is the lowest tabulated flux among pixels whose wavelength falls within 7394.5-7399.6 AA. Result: 10.55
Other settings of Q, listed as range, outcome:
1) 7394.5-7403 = 13.04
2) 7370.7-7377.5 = 13.78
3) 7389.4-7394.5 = 11.09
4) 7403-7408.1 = 11.3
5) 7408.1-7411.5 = 12.07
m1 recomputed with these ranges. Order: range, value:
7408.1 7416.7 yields 10.49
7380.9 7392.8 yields 9.94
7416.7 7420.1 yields 10.28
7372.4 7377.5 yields 11.33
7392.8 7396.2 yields 10.31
